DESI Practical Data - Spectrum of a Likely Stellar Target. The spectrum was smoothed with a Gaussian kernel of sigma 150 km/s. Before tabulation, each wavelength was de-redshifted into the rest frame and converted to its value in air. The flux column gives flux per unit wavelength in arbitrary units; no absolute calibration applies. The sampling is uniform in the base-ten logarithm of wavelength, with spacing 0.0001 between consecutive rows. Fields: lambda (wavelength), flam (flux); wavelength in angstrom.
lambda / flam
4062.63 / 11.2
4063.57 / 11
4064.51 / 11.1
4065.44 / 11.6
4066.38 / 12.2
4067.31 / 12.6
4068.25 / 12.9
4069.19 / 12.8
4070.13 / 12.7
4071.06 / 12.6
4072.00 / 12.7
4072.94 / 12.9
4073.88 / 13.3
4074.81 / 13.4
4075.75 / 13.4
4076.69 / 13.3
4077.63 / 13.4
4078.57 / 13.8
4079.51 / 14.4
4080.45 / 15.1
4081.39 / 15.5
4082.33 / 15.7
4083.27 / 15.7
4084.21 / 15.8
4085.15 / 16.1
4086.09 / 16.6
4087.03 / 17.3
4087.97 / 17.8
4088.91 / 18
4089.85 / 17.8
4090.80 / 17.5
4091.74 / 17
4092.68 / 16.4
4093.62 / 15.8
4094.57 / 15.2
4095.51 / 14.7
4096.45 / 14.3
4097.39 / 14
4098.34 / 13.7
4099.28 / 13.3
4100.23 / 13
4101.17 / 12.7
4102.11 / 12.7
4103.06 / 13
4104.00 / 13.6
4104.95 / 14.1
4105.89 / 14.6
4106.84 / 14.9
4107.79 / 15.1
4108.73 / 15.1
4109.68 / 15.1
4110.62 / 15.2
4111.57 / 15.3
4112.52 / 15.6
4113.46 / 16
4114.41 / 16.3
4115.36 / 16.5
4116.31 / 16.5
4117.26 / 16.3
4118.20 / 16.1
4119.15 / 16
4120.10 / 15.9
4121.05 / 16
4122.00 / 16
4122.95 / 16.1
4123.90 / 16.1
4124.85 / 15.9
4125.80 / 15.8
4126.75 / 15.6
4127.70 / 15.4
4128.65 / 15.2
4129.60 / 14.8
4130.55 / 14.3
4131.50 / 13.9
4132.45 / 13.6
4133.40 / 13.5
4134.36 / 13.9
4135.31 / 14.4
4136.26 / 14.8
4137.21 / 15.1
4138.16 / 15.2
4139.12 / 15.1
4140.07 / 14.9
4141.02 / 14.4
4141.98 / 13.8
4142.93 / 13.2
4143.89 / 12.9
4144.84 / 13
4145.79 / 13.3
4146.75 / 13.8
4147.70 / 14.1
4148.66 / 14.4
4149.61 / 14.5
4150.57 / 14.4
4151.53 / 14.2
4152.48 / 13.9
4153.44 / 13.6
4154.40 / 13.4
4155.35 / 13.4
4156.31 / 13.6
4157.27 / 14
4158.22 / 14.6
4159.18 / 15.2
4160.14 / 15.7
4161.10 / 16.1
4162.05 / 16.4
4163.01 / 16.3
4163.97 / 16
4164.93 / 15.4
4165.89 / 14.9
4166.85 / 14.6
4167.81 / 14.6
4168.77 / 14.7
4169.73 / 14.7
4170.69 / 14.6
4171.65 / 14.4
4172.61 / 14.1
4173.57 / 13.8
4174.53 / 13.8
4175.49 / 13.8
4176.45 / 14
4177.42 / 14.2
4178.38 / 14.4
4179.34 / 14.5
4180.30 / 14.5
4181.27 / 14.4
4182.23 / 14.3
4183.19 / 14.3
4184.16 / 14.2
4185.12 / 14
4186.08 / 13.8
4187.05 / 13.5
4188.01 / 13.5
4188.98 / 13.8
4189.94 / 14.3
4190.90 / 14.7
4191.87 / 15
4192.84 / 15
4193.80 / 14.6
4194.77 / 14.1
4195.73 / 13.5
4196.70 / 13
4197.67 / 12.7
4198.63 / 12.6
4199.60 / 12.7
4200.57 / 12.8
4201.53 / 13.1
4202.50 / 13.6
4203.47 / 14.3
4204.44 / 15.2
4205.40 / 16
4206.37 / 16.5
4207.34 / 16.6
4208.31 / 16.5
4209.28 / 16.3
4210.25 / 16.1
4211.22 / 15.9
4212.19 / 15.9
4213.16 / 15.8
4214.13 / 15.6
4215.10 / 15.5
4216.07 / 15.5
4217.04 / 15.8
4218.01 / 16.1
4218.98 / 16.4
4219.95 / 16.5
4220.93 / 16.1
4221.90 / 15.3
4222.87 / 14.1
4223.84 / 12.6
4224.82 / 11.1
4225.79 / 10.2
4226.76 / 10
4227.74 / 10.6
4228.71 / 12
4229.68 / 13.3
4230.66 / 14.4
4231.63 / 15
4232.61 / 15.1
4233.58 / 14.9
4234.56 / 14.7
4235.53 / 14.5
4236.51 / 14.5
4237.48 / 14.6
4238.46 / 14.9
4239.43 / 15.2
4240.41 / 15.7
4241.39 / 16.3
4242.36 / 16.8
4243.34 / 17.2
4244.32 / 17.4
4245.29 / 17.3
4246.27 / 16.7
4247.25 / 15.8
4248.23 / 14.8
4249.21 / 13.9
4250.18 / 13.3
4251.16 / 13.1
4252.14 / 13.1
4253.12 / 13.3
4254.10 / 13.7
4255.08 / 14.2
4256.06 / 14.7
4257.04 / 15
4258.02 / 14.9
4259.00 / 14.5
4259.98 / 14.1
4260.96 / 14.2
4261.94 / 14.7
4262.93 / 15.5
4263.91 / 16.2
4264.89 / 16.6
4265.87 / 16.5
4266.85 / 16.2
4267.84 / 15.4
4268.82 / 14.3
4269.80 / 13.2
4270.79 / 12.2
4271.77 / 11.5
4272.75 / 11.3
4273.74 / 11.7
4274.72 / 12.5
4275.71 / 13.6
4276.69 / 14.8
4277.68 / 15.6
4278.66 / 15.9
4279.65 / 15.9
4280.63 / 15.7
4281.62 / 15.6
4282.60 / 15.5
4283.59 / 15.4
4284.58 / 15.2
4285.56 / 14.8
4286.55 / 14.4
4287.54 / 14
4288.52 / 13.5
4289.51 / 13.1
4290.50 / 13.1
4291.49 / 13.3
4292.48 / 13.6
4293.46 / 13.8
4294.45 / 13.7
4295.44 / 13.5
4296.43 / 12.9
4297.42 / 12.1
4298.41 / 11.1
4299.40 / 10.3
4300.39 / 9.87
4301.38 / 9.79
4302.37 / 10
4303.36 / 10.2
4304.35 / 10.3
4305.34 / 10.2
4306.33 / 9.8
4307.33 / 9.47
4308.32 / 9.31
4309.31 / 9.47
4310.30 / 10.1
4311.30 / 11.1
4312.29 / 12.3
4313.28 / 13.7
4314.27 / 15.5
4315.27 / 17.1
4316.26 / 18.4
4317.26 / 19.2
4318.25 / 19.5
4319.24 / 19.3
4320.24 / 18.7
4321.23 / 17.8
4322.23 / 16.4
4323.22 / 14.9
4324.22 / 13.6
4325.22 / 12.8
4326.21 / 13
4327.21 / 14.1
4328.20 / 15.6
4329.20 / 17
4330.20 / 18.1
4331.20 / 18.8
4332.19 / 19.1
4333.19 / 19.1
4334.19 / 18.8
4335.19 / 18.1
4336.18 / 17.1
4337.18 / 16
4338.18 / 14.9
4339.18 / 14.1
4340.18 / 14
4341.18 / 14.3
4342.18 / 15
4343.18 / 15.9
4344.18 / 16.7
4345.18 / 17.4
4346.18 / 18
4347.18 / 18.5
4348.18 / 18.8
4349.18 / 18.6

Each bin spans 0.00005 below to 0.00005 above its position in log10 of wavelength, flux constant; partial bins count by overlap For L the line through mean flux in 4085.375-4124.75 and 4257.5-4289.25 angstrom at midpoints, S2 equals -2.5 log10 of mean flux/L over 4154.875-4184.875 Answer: 0.035 mag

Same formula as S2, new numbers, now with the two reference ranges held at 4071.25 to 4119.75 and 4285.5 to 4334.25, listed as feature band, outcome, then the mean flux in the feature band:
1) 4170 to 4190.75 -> 0.04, 14.1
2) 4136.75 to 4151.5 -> 0.05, 14.1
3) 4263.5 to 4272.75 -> -0.03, 14.5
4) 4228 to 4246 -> -0.06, 15.2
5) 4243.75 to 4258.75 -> -0.04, 14.8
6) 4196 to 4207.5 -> 0.04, 14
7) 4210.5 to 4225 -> -0.07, 15.3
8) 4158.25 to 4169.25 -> -0.05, 15.4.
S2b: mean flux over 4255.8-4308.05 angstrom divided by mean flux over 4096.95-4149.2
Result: 0.92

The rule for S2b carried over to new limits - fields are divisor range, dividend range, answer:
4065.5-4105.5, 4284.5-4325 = 0.92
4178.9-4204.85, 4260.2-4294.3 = 1.03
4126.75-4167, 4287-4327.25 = 0.92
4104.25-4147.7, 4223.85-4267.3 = 0.97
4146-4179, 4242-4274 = 1.01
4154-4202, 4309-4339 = 1.12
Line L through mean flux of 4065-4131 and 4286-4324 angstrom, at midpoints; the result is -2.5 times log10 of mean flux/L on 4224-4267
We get -0.06 mag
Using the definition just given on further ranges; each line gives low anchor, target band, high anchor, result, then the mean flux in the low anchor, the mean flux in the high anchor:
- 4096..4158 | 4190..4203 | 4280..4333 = 0.05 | 14.6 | 14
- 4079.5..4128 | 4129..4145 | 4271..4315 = 0.06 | 15.5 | 12.7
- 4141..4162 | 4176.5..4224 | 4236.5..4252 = 0.01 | 14.1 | 15.5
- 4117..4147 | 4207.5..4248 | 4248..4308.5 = -0.08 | 14.8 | 13.5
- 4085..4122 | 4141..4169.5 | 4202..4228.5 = 0.05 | 15.4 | 14.8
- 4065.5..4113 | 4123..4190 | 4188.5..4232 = 0.00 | 14.6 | 14.4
